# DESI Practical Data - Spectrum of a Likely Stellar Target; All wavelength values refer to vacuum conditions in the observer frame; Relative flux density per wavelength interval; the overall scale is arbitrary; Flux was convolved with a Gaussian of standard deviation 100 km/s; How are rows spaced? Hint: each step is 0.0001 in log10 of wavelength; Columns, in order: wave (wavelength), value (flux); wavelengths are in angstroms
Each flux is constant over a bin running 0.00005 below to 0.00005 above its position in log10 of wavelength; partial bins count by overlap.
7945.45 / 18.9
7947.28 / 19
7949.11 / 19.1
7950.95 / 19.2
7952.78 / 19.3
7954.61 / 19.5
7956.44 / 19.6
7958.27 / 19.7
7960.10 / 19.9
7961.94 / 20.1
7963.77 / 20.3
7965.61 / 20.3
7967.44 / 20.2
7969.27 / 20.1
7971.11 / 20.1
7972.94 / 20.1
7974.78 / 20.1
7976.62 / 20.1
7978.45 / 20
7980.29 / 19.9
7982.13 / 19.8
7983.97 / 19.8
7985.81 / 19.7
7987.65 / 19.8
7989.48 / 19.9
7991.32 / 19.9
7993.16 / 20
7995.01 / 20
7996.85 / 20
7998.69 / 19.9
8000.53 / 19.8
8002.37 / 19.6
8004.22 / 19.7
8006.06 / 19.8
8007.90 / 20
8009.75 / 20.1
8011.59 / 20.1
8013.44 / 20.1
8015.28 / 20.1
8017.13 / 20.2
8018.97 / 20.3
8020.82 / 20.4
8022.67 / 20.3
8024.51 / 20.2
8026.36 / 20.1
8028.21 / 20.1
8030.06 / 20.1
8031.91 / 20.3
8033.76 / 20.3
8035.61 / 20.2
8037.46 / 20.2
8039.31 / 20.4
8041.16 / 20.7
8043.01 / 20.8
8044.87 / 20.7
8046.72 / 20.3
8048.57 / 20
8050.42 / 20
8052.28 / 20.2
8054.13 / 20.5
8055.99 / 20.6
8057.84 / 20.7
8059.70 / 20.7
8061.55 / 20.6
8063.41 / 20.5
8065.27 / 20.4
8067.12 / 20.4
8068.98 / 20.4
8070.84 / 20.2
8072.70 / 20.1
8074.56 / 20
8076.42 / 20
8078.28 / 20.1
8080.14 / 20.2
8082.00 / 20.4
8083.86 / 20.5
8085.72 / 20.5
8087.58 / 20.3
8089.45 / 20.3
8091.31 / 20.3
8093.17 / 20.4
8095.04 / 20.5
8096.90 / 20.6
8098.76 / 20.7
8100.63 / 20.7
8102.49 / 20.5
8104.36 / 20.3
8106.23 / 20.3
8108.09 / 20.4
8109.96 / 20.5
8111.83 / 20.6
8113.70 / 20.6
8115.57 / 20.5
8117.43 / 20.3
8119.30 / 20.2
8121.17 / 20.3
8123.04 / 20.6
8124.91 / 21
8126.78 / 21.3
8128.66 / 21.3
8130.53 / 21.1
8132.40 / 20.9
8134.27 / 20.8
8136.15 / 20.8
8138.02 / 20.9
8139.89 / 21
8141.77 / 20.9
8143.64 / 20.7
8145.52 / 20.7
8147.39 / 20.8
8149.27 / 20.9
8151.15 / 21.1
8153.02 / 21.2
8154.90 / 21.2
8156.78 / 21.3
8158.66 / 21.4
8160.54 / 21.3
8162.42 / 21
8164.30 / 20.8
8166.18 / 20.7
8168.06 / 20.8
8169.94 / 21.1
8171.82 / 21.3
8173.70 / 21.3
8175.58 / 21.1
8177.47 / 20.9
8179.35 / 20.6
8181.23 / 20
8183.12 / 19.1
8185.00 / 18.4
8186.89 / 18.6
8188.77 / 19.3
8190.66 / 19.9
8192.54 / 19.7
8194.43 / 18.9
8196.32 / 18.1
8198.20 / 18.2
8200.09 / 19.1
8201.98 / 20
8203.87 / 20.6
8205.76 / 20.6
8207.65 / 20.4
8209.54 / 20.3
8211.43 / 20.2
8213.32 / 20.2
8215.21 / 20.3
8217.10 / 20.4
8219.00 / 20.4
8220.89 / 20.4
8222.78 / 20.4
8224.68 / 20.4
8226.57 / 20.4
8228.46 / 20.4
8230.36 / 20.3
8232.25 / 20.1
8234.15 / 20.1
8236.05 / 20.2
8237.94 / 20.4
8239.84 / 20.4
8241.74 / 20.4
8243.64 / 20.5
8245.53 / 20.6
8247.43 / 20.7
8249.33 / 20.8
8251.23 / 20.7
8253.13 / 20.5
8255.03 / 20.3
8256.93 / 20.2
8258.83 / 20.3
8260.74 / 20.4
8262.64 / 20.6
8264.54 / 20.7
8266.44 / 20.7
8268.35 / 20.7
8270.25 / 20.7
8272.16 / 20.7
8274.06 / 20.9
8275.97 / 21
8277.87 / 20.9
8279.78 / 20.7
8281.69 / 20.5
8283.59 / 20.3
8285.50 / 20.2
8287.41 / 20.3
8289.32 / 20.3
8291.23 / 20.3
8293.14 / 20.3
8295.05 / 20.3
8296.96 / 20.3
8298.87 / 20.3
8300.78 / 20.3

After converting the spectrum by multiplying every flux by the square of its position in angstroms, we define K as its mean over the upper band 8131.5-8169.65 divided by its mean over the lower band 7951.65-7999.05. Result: 1.10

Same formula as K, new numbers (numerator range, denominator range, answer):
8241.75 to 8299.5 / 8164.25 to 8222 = 1.04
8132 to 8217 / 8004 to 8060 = 1.04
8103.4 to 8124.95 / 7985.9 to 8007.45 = 1.06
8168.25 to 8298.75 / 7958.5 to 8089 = 1.06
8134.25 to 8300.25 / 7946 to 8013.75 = 1.09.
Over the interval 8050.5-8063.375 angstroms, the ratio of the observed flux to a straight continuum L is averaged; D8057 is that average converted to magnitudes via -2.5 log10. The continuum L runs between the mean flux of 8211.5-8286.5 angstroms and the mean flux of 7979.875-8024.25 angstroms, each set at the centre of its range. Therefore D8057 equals -0.02 mag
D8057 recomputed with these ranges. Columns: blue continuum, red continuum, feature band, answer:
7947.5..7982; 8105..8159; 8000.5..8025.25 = 0.00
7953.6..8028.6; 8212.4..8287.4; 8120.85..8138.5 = -0.04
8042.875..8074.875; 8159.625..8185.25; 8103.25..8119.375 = 0.00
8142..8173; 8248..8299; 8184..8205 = 0.09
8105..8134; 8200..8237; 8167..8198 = 0.03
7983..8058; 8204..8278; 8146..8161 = -0.04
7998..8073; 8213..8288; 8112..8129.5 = -0.02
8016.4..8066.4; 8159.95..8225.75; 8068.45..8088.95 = 0.00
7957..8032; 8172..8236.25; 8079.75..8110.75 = -0.02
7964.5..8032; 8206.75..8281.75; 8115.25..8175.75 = -0.03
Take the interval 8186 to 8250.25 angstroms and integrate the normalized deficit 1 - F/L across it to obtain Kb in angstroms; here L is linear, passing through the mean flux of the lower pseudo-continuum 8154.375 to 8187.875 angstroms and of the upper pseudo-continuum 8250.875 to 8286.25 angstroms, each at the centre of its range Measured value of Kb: 1.7 angstroms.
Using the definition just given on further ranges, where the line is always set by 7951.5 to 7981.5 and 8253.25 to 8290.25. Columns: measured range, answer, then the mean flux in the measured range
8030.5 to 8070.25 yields -0.6 angstroms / 20.4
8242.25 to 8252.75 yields -0.1 angstroms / 20.6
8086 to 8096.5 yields -0.1 angstroms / 20.4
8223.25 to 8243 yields 0.1 angstroms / 20.3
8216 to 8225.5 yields 0.0 angstroms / 20.4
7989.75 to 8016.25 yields 0.1 angstroms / 19.9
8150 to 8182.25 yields -1.1 angstroms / 21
